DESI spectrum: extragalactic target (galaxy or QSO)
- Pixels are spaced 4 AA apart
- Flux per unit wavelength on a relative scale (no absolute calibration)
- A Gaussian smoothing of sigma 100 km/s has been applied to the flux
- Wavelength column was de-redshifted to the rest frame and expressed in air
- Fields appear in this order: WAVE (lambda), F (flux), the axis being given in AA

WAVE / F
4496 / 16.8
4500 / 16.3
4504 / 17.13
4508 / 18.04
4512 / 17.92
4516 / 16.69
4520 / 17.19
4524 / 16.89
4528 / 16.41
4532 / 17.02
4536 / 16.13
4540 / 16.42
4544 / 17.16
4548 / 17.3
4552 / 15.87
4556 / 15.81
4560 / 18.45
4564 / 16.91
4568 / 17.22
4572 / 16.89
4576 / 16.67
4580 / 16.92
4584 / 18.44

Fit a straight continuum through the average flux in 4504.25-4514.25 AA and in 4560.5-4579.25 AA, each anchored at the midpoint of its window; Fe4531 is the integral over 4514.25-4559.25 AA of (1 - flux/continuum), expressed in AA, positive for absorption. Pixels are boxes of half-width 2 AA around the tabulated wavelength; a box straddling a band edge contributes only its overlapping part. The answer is 2.0 AA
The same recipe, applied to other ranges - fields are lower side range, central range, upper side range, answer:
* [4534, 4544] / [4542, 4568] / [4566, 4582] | -0.4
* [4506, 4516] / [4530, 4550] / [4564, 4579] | 0.6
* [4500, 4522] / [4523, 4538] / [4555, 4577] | 0.5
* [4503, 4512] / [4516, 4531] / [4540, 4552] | 0.5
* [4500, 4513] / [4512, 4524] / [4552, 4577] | 0.2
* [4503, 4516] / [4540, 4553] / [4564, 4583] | 0.3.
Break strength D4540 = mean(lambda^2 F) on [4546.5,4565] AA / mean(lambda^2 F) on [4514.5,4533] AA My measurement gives 1.0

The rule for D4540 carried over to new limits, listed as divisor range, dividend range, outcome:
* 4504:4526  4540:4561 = 0.98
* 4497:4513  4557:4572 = 1.03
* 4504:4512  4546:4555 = 0.95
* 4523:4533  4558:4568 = 1.07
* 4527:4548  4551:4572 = 1.02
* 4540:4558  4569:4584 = 1.05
